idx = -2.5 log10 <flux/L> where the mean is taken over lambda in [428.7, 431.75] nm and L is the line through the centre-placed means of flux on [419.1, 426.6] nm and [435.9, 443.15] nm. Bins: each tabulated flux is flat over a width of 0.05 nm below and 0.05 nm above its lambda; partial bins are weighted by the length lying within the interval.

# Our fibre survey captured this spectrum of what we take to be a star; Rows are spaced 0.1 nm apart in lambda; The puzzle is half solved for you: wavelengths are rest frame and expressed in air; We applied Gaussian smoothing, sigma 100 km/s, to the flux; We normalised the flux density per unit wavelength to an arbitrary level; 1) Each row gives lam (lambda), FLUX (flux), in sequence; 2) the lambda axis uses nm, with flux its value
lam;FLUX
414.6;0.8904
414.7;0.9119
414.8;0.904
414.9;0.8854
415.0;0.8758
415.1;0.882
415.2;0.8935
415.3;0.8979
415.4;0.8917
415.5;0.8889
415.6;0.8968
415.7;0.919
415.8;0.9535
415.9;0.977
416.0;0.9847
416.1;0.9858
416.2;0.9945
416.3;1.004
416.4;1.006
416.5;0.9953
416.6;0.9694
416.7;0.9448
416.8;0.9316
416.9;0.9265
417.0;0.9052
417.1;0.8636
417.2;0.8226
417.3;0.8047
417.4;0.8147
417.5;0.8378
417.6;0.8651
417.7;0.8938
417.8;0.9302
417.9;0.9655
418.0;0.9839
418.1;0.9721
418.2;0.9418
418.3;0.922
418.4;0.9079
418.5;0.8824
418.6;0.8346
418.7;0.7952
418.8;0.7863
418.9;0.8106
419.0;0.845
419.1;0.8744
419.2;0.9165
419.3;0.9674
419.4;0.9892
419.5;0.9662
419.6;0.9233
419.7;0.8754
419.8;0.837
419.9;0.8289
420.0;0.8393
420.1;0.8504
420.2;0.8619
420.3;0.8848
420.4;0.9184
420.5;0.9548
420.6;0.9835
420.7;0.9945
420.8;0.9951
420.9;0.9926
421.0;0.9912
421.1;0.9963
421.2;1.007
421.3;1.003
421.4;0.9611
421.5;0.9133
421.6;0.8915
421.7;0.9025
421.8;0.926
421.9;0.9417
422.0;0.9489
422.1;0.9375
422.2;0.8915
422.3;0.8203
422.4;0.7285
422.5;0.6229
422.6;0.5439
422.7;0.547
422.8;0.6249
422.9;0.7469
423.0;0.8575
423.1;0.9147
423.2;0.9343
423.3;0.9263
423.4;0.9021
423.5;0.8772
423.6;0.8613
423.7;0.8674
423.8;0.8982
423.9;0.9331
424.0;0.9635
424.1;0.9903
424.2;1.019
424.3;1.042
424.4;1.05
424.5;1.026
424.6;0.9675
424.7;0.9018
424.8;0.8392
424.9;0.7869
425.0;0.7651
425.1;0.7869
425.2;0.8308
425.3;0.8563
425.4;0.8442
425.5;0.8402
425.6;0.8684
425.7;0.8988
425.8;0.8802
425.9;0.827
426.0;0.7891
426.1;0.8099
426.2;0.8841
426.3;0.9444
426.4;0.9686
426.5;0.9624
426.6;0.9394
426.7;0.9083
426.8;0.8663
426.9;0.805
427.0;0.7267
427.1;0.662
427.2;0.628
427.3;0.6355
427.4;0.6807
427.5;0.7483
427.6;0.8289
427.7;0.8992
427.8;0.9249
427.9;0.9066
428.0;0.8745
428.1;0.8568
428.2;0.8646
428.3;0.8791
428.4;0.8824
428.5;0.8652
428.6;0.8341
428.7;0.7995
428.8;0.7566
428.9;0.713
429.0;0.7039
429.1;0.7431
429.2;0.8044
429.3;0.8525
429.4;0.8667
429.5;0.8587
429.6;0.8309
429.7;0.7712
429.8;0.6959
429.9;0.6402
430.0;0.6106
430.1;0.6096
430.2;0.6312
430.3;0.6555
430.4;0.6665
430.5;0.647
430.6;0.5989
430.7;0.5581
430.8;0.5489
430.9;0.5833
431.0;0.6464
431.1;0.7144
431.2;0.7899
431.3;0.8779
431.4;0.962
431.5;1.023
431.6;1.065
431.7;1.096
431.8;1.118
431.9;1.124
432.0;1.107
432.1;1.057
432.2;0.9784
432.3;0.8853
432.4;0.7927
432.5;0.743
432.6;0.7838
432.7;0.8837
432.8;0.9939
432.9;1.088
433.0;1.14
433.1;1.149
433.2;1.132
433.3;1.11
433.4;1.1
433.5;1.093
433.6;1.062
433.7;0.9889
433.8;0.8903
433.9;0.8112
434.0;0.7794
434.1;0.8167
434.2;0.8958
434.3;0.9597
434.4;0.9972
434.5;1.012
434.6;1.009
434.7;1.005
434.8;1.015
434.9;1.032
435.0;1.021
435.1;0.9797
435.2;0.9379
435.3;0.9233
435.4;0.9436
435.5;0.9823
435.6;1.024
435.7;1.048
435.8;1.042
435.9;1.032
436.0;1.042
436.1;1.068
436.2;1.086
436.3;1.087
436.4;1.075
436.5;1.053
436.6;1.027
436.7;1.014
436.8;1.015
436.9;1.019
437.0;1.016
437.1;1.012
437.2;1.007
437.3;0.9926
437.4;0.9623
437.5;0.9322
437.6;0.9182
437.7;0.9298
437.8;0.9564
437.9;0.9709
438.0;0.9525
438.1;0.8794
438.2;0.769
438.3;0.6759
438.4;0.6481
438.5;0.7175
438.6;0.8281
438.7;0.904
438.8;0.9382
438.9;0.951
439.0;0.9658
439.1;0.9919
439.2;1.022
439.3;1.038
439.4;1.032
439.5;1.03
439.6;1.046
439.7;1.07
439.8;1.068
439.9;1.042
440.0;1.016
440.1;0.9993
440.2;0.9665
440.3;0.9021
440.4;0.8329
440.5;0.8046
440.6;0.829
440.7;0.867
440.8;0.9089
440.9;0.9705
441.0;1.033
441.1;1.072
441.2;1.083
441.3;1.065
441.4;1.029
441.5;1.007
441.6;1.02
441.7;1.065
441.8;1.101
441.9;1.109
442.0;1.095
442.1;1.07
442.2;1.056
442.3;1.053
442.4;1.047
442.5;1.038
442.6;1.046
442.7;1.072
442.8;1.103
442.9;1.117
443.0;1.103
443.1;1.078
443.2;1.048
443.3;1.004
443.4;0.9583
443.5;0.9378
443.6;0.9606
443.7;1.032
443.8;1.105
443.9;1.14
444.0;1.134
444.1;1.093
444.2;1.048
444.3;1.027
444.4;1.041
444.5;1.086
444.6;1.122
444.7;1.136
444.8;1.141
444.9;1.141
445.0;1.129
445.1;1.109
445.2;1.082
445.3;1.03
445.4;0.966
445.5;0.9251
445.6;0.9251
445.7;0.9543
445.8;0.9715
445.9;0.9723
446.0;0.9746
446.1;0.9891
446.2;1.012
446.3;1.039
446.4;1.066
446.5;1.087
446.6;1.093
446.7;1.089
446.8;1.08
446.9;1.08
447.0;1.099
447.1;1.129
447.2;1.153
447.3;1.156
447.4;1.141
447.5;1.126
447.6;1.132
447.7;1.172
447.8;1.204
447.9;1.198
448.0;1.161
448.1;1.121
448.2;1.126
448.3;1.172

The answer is 0.24 mag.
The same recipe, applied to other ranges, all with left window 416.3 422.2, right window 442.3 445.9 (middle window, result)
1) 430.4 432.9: 0.148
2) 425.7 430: 0.179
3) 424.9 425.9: 0.135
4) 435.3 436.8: -0.027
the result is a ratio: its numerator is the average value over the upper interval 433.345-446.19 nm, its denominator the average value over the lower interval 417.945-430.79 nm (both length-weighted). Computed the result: 1.18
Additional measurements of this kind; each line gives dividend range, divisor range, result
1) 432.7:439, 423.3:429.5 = 1.14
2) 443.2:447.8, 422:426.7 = 1.23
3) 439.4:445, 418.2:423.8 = 1.18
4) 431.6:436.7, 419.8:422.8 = 1.14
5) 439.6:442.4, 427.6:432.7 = 1.24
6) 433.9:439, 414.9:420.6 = 1.06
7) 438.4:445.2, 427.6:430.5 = 1.30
